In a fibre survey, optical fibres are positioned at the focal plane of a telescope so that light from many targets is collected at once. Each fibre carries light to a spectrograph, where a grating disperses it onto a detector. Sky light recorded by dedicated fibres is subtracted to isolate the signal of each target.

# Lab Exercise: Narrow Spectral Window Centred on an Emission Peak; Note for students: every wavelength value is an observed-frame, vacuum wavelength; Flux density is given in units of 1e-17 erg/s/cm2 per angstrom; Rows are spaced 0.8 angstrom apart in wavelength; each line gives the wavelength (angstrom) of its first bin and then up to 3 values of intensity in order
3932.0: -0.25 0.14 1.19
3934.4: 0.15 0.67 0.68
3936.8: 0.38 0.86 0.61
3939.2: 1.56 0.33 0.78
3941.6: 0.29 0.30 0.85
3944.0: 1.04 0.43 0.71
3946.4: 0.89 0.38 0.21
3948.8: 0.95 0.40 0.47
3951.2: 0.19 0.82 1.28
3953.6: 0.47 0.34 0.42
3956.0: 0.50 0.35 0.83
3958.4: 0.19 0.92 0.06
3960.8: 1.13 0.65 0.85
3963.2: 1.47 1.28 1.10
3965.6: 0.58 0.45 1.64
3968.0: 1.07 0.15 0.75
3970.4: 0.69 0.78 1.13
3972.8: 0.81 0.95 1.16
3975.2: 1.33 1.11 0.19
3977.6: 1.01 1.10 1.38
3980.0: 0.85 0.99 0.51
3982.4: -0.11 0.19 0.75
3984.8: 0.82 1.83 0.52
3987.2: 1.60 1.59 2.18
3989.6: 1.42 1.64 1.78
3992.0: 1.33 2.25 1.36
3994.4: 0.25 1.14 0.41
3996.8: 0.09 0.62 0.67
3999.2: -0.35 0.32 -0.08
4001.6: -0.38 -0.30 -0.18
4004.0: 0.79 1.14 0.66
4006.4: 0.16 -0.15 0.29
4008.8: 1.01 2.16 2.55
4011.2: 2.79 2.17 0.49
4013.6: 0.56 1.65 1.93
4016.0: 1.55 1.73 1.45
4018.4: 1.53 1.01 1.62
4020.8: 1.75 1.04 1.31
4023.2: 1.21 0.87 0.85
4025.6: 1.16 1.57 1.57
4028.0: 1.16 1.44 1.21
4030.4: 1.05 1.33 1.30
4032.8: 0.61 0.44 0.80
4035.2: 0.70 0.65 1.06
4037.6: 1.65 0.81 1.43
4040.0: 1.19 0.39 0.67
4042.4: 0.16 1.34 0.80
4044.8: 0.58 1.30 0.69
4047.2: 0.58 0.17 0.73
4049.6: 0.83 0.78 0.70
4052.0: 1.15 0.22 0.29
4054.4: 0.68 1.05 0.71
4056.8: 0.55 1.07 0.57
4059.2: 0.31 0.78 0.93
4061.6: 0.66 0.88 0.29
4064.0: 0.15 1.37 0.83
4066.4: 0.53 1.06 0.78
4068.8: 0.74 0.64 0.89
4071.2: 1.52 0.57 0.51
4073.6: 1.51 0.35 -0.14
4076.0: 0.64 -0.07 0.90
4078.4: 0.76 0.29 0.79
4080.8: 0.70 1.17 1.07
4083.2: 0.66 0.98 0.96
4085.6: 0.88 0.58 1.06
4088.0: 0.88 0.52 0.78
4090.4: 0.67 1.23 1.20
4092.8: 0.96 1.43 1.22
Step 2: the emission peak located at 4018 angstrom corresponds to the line Lyman alpha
